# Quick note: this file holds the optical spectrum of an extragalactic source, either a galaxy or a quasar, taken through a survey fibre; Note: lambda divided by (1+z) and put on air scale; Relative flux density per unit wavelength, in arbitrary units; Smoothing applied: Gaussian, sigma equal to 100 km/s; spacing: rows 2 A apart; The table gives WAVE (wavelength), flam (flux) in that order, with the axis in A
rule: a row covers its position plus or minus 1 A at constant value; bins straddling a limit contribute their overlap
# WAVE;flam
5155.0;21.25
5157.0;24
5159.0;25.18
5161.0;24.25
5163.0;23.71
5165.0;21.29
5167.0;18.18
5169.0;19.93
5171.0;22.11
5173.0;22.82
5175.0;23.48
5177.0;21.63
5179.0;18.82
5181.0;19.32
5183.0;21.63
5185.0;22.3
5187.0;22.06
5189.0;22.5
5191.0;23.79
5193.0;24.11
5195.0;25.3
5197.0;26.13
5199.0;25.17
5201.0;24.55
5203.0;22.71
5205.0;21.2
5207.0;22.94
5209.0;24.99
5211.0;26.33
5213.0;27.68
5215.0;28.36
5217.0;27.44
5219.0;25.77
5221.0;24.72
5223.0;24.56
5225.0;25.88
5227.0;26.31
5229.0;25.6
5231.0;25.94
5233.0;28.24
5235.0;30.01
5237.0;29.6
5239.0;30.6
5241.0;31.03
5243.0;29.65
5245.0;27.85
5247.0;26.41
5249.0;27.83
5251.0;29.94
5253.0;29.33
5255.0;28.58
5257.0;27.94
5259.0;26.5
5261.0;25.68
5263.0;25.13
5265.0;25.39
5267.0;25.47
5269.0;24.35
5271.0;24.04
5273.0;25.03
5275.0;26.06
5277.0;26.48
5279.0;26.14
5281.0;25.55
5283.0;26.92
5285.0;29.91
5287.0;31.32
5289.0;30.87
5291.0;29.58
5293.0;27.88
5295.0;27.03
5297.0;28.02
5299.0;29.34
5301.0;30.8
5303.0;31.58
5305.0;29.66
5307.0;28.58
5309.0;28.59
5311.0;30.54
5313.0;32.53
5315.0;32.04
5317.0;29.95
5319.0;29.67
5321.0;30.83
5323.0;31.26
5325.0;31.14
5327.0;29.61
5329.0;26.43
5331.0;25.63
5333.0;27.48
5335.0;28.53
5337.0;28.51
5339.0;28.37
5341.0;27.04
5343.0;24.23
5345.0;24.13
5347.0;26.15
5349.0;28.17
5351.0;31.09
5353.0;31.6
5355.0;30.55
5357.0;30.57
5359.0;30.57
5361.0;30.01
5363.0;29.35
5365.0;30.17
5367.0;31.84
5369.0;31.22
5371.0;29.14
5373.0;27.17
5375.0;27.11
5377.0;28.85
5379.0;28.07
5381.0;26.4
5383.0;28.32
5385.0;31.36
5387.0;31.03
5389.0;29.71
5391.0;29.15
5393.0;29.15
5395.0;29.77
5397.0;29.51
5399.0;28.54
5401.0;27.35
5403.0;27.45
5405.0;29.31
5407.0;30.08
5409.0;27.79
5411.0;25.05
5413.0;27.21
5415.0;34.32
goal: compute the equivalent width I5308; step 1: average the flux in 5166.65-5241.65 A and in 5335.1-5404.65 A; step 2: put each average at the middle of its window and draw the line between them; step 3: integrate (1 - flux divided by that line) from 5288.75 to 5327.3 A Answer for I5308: -3.8 A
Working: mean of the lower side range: 24.6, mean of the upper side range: 28.9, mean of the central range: 30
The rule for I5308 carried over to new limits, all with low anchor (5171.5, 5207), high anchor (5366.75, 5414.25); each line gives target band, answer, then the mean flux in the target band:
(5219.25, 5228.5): -0.6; 25.4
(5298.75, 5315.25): -2.6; 30.4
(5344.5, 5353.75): -0.3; 28.4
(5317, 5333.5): -1.4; 29.1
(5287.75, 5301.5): -1.7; 29.1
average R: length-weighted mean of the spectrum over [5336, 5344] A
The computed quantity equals 27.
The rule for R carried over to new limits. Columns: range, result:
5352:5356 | 31.1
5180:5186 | 21.1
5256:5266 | 26.1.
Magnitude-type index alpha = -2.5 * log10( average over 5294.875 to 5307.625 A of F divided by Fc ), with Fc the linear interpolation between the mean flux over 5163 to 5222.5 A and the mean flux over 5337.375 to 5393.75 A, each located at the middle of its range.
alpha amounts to -0.10 mag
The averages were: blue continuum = 23.4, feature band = 29.5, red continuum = 28.9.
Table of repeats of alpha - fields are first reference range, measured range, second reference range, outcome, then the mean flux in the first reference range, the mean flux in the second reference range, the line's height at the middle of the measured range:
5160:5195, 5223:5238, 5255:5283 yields -0.126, 22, 25.8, 24.2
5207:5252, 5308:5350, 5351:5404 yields 0.005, 27.4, 29.4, 28.8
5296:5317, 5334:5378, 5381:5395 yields 0.035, 30.2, 29.5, 29.8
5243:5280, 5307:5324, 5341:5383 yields -0.103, 26.6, 28.8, 27.8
